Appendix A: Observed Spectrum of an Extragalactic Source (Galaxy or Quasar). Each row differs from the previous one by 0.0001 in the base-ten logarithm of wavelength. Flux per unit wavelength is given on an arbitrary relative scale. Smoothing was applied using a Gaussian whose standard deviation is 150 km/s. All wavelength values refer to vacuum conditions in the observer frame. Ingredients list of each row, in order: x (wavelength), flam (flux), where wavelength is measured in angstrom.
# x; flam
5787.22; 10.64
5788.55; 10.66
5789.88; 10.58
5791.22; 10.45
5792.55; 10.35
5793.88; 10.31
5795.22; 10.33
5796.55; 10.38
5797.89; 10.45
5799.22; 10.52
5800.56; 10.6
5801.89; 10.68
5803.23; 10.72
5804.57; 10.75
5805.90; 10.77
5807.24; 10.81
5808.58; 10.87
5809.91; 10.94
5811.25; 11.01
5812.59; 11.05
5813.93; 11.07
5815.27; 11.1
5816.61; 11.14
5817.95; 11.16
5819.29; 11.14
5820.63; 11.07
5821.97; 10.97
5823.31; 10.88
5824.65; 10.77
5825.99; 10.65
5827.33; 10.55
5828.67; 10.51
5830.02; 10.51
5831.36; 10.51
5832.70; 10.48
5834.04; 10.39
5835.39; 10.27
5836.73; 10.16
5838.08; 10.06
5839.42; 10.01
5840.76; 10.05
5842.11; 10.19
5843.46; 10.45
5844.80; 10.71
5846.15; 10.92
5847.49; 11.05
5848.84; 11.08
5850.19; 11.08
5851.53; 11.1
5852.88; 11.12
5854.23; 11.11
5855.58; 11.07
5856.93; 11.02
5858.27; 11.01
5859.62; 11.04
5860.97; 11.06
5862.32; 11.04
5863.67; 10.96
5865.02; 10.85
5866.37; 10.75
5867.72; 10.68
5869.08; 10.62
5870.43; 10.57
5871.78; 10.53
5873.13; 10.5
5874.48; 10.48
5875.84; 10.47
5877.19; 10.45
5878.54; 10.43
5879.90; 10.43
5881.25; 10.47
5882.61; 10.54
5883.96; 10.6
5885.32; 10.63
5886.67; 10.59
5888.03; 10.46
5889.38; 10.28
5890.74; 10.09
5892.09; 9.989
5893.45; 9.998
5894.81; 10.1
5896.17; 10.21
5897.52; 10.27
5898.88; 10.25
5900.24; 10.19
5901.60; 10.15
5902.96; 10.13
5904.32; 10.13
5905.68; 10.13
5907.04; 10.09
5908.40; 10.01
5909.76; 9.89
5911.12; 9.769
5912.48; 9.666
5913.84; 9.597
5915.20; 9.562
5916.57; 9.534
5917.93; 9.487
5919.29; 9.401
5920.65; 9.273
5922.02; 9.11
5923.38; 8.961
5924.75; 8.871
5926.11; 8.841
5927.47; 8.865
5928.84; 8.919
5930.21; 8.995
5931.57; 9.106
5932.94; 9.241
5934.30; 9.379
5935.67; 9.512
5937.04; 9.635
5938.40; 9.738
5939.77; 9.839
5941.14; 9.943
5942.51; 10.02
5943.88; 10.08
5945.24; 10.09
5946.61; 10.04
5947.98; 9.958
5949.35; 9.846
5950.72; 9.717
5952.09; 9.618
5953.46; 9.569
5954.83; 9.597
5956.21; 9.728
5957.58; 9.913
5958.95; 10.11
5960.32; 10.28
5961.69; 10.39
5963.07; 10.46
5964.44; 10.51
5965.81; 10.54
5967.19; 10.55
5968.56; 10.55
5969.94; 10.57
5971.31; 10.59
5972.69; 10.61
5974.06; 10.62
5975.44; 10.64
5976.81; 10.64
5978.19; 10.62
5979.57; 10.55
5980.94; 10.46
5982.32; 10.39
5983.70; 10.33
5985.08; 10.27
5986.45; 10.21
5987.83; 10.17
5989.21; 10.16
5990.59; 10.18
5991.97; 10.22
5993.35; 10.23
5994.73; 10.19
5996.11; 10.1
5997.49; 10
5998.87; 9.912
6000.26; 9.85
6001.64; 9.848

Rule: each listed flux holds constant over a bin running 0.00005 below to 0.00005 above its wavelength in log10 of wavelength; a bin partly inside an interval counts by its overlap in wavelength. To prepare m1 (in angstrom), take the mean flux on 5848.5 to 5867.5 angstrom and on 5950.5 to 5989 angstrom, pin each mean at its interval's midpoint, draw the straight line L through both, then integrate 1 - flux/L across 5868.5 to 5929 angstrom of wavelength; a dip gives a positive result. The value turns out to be 4.3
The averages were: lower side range 11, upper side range 10.3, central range 10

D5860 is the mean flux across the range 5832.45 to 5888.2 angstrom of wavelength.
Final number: 10.7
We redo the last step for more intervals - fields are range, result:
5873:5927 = 9.99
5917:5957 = 9.5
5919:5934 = 9.05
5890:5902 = 10.1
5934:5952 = 9.83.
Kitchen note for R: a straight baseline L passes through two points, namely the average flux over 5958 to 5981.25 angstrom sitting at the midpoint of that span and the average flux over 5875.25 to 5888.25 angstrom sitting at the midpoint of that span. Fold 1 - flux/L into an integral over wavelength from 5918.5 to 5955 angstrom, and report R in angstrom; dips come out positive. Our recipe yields 3.5 angstrom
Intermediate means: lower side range 10.5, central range 9.49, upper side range 10.5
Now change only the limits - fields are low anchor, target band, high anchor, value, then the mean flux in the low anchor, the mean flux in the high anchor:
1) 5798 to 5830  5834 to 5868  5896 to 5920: -0.9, 10.8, 9.91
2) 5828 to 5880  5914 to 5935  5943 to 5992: 2.5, 10.7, 10.2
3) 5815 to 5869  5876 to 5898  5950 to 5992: 0.5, 10.8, 10.3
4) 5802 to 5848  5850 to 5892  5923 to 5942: -2.5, 10.7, 9.28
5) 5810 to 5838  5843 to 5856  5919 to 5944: -0.7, 10.8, 9.34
